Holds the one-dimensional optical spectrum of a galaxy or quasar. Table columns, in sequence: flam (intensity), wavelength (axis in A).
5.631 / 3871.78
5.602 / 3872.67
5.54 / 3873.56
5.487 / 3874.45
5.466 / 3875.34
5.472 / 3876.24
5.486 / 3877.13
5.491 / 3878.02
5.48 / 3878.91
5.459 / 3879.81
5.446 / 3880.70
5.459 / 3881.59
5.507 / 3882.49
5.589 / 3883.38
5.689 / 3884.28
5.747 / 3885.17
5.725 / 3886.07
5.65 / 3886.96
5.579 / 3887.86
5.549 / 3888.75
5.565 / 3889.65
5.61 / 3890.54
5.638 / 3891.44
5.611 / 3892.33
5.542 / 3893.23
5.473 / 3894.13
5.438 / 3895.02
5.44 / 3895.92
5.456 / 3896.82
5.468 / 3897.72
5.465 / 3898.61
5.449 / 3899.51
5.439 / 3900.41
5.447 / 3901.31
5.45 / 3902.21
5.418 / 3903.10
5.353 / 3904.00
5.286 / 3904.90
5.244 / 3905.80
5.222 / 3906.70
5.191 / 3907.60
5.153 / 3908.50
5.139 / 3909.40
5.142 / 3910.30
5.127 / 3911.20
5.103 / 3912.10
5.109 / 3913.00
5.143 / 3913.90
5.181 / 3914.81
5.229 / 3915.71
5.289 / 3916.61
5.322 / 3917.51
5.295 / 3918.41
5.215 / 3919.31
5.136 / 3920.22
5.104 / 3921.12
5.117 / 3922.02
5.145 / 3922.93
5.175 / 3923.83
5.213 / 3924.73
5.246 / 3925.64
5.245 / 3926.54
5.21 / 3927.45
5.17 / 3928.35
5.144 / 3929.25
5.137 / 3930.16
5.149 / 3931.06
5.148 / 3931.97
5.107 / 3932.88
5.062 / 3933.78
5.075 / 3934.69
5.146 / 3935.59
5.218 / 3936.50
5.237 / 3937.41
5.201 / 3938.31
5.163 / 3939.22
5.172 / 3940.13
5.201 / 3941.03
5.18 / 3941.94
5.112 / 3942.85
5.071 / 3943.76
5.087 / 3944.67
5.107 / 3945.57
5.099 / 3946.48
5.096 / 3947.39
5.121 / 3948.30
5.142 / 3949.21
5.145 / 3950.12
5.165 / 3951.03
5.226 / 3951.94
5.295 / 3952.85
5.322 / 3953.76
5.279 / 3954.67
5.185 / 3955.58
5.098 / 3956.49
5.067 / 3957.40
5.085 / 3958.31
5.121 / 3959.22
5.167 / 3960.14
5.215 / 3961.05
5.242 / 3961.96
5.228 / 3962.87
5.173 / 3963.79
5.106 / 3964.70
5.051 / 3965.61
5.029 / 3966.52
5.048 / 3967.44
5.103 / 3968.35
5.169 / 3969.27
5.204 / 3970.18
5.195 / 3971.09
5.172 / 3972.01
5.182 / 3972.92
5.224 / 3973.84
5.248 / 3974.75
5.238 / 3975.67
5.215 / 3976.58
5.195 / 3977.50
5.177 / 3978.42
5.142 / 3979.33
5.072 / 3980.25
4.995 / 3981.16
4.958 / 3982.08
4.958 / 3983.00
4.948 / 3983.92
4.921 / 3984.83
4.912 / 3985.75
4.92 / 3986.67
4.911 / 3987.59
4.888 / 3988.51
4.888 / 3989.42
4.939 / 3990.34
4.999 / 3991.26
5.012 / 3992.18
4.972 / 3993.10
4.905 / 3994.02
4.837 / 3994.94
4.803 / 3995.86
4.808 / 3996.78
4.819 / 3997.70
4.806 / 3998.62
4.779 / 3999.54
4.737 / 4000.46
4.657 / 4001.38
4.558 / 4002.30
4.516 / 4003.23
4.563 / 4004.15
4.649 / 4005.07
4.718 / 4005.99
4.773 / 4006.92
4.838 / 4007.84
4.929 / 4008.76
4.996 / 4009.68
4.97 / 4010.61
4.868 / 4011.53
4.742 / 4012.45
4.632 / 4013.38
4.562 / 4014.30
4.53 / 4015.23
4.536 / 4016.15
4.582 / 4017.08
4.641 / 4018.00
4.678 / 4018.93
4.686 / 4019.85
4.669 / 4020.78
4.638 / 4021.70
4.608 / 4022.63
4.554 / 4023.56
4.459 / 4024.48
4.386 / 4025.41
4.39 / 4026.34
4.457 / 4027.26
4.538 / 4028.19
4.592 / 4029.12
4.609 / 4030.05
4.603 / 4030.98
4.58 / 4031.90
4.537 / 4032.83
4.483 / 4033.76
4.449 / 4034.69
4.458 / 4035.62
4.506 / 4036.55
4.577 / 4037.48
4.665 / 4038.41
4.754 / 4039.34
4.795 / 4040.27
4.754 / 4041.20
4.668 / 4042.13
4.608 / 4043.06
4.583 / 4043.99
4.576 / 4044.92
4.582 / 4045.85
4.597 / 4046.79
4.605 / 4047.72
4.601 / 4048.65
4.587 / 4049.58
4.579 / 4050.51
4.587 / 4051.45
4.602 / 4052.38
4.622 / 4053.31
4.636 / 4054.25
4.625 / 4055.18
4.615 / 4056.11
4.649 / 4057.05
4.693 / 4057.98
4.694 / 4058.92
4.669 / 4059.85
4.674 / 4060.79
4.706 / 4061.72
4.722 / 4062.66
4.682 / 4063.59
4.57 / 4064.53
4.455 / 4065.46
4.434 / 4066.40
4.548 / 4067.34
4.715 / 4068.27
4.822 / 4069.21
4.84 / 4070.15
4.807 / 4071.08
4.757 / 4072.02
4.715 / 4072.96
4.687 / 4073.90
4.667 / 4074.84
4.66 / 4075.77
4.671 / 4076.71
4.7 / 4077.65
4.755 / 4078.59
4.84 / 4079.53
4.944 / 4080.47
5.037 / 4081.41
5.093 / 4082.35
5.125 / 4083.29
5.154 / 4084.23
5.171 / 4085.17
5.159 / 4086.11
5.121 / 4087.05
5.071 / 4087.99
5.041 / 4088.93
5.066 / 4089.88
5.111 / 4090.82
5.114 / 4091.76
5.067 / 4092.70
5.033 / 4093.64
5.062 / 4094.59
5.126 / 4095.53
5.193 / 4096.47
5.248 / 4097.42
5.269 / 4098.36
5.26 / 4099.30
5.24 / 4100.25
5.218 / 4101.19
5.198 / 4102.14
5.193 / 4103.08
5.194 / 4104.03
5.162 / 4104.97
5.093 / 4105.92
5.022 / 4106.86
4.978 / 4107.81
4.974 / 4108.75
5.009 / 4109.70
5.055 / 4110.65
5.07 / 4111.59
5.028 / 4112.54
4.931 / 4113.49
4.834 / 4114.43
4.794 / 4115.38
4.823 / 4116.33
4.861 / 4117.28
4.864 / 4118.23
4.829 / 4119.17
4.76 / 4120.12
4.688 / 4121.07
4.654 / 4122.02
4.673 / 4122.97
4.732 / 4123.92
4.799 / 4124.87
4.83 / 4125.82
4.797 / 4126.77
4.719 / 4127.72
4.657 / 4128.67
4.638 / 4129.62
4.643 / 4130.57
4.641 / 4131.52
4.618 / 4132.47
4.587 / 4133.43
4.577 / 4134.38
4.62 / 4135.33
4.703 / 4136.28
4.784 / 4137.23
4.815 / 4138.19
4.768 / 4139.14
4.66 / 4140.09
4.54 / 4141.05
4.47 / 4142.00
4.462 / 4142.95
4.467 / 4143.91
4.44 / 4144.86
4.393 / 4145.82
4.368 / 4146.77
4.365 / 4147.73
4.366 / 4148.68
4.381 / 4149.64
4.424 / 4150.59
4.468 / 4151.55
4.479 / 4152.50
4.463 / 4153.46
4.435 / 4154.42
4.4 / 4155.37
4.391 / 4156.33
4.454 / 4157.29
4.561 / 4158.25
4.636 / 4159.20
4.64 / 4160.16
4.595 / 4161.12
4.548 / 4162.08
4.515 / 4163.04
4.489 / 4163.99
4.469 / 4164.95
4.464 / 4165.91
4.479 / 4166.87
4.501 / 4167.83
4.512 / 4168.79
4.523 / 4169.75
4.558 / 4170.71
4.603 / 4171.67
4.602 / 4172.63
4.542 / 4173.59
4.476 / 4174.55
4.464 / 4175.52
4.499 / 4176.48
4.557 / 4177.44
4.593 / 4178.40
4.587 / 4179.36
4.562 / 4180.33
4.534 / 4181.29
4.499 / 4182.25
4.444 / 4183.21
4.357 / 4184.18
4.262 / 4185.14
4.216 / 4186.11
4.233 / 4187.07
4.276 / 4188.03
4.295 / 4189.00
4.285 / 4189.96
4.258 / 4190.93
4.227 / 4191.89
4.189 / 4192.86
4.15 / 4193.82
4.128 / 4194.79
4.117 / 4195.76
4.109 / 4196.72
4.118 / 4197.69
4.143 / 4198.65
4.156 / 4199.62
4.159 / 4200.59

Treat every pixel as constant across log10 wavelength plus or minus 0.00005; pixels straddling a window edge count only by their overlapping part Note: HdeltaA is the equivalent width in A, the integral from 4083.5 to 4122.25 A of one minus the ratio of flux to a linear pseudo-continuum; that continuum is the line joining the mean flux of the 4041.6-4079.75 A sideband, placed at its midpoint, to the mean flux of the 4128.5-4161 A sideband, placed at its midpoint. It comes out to -3.8 A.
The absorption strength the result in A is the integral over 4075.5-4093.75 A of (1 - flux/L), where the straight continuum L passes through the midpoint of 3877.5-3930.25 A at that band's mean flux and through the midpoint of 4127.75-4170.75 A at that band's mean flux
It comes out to -1.0 A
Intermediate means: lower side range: 5.36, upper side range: 4.53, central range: 5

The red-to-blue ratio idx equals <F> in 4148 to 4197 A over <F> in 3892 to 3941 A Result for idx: 0.8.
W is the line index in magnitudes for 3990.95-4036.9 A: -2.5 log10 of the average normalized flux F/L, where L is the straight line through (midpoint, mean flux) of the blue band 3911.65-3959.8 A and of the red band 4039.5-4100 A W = 0.065 mag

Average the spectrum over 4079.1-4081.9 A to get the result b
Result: 4.94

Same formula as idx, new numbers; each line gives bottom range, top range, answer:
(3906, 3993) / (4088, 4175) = 0.92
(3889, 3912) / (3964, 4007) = 0.92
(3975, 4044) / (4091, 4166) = 1.00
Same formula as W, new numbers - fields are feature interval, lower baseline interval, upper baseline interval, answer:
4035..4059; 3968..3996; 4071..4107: 0.09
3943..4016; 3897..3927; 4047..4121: 0.02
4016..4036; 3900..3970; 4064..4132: 0.11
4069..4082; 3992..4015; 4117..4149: -0.02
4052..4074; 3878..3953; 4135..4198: 0.03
